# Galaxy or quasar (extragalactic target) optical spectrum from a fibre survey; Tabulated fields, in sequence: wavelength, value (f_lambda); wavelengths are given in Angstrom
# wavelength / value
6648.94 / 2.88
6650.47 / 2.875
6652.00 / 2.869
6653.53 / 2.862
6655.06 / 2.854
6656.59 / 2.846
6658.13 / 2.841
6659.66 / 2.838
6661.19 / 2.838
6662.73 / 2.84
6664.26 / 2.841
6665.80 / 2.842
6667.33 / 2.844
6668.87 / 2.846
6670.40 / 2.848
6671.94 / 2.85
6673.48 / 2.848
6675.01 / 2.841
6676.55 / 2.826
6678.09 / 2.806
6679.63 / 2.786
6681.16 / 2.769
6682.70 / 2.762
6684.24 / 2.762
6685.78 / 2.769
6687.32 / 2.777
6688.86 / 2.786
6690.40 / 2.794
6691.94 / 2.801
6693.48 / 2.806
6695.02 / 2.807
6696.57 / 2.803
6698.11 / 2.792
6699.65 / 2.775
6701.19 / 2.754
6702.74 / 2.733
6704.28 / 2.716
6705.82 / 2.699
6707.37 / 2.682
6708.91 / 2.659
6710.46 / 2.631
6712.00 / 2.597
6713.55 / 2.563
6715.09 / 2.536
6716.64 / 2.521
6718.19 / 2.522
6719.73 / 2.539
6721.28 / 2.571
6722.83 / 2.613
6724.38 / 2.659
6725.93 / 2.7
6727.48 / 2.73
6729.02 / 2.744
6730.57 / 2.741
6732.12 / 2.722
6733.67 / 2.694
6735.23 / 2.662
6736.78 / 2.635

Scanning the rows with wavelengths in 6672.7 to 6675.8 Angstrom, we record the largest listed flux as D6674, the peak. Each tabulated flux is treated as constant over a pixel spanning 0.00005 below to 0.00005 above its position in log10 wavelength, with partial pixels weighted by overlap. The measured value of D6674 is 2.848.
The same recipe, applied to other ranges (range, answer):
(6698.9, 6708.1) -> 2.775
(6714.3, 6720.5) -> 2.539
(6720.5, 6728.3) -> 2.73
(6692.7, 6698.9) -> 2.807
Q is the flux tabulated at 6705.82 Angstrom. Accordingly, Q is 2.699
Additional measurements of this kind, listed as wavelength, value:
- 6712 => 2.597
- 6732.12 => 2.722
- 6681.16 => 2.769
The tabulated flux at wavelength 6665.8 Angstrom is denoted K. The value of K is 2.842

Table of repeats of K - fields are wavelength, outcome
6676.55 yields 2.826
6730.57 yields 2.741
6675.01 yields 2.841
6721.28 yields 2.571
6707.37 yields 2.682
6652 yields 2.869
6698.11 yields 2.792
